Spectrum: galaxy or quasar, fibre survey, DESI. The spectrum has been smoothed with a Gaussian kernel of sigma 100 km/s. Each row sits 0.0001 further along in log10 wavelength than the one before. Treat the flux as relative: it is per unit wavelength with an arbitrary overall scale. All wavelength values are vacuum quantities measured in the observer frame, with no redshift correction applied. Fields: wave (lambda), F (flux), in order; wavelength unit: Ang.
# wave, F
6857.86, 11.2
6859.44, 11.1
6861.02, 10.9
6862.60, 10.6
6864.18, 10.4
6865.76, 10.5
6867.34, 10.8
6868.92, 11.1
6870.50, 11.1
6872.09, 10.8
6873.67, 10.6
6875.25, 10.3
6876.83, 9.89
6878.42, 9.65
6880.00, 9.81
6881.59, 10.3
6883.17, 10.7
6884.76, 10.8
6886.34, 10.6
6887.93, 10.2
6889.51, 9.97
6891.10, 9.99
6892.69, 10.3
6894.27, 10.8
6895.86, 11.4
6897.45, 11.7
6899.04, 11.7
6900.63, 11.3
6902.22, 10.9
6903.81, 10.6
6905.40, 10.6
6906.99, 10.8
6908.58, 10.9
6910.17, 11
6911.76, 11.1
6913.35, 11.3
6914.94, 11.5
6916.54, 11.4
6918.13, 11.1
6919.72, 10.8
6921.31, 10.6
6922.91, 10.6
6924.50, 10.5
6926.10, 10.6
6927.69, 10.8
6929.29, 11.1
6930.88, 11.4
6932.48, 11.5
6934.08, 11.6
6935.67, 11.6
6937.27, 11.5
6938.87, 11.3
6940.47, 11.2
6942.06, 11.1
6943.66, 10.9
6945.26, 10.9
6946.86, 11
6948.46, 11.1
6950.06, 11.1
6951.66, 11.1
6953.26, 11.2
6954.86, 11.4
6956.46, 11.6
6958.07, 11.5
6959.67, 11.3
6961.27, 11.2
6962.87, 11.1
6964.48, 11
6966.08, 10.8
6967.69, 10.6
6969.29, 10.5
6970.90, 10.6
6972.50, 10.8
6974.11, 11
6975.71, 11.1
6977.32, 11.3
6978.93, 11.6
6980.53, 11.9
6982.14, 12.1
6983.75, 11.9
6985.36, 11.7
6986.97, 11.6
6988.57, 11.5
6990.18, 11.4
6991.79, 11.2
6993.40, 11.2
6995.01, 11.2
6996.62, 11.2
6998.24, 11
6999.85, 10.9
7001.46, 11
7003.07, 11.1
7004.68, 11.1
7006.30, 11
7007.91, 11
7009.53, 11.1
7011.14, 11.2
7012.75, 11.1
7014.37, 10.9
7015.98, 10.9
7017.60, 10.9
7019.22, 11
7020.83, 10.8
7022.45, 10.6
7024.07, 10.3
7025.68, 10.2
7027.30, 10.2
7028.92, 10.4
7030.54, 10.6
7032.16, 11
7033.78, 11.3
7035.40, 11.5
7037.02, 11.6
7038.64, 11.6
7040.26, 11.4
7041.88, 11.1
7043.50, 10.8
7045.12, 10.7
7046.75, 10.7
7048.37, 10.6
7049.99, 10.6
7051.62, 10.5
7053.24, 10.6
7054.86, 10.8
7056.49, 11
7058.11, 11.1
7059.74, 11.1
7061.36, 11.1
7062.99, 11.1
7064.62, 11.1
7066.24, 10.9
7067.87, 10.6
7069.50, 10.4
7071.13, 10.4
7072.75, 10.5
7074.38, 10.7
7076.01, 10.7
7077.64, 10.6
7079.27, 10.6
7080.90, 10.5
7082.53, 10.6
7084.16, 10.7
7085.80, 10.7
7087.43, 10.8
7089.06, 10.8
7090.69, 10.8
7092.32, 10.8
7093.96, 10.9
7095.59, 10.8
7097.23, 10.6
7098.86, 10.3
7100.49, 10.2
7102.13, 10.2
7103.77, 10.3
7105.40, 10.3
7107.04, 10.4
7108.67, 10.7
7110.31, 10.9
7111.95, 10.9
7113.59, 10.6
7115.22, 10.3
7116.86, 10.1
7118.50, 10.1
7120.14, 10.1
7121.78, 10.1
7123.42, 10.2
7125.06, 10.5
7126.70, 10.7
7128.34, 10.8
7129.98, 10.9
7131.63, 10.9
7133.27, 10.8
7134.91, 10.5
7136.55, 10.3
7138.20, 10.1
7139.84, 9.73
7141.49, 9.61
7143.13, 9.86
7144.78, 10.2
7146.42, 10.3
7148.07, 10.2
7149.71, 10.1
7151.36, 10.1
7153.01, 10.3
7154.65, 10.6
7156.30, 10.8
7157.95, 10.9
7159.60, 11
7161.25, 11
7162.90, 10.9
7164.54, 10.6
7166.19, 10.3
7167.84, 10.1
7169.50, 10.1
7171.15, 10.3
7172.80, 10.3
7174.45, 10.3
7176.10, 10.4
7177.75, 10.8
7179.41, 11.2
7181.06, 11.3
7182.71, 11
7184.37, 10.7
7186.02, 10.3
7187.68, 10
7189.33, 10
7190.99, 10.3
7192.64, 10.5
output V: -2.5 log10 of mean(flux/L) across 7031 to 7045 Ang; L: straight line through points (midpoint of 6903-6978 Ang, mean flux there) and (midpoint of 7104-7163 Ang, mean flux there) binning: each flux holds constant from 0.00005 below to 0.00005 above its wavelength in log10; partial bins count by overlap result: -0.050 mag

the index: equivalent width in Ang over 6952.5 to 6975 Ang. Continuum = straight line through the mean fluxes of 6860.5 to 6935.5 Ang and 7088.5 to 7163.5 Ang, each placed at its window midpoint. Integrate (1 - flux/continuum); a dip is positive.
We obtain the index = -0.7 Ang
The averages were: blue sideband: 10.8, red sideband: 10.5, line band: 11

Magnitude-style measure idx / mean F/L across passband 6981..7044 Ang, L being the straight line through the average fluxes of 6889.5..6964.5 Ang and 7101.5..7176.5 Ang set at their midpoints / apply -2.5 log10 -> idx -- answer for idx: -0.029 mag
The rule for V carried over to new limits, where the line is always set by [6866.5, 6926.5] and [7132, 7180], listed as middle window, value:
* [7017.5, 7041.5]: -0.03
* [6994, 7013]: -0.05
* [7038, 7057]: -0.03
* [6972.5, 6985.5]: -0.09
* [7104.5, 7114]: -0.02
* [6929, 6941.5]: -0.07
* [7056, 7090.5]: -0.03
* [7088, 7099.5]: -0.02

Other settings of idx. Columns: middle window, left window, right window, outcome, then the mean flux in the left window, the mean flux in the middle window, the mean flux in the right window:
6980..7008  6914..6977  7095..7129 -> -0.04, 11.1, 11.3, 10.4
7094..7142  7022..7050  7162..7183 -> 0.03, 10.9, 10.4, 10.6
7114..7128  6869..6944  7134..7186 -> 0.02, 10.9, 10.3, 10.4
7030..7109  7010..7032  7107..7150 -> -0.02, 10.7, 10.8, 10.4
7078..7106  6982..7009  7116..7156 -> 0.00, 11.3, 10.6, 10.3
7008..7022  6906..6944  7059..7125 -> -0.02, 11.1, 11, 10.6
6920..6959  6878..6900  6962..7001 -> -0.02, 10.6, 11.1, 11.2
